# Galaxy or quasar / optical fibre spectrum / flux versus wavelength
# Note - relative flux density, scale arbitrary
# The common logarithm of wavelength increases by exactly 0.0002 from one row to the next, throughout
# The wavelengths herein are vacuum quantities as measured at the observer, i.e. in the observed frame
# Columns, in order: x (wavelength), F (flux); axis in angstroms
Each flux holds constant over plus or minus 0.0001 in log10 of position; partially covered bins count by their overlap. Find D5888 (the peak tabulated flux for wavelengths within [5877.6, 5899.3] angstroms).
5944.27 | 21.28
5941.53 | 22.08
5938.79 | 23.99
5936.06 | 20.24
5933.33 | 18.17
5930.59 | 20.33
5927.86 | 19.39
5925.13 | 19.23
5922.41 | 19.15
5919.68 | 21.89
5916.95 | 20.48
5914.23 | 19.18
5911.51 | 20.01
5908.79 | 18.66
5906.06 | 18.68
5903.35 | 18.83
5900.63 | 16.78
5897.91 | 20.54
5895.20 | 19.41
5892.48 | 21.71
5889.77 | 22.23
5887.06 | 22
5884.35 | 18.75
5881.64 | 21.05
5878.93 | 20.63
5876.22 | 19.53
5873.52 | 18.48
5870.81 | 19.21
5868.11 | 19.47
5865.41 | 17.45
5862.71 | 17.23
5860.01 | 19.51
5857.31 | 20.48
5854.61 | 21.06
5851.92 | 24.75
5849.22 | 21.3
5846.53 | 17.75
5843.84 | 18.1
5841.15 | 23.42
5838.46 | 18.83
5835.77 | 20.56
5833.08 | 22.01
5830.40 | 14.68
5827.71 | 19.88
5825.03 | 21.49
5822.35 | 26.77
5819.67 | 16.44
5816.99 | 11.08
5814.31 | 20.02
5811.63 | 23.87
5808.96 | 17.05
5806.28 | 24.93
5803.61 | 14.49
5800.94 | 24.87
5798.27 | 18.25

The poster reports 22.23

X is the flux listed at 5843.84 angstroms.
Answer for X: 18.1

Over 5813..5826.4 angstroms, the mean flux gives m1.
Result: 19.2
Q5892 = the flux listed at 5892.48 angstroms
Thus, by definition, 21.71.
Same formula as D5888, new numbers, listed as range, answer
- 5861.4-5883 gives 21.05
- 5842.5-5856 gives 24.75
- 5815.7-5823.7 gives 26.77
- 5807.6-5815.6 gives 23.87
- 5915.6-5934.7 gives 21.89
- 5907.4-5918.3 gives 20.48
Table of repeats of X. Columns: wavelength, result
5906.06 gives 18.68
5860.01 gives 19.51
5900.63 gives 16.78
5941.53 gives 22.08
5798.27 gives 18.25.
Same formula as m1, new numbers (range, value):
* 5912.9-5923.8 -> 20.2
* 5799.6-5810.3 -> 20.3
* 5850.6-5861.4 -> 21.4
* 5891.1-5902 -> 19.6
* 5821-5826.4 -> 24.1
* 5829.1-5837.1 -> 19.1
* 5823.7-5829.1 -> 20.6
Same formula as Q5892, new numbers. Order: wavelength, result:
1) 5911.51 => 20.01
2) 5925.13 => 19.23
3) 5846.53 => 17.75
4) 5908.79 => 18.66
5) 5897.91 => 20.54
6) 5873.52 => 18.48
